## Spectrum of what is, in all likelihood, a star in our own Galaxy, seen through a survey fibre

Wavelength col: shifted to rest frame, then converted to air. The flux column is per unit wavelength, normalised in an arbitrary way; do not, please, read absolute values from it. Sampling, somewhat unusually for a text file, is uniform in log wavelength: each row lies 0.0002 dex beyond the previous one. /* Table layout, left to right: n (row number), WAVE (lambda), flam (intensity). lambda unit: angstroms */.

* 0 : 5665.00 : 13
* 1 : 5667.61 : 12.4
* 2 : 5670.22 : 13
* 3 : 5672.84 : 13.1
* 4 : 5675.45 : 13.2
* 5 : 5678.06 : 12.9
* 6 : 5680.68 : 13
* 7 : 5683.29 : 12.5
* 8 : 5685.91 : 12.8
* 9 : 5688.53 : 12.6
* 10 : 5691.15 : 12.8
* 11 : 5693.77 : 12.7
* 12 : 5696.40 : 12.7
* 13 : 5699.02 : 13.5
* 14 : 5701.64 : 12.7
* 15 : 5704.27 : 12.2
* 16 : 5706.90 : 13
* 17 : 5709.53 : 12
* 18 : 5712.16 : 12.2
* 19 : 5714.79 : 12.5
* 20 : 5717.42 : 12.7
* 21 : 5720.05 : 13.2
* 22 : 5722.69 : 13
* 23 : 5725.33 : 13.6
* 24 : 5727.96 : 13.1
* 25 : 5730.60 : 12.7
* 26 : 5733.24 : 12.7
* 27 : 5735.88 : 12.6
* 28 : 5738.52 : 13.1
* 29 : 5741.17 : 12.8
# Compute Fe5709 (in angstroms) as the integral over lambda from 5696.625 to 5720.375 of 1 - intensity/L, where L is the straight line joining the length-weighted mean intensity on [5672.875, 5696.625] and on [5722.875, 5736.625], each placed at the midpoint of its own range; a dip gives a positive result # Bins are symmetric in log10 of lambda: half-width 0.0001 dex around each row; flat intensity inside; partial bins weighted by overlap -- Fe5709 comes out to 0.5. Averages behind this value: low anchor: 12.8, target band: 12.7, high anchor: 13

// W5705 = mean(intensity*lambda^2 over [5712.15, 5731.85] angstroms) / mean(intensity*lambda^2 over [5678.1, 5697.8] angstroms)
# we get 1.03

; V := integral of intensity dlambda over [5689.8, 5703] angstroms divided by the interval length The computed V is 12.9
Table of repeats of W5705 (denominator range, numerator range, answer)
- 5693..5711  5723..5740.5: 1.03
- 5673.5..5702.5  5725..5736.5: 1.02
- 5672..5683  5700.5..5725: 0.98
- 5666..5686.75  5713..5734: 1.02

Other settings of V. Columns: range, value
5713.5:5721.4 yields 12.8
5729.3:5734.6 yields 12.7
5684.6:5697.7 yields 12.7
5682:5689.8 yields 12.6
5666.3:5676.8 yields 12.9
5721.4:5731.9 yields 13.1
